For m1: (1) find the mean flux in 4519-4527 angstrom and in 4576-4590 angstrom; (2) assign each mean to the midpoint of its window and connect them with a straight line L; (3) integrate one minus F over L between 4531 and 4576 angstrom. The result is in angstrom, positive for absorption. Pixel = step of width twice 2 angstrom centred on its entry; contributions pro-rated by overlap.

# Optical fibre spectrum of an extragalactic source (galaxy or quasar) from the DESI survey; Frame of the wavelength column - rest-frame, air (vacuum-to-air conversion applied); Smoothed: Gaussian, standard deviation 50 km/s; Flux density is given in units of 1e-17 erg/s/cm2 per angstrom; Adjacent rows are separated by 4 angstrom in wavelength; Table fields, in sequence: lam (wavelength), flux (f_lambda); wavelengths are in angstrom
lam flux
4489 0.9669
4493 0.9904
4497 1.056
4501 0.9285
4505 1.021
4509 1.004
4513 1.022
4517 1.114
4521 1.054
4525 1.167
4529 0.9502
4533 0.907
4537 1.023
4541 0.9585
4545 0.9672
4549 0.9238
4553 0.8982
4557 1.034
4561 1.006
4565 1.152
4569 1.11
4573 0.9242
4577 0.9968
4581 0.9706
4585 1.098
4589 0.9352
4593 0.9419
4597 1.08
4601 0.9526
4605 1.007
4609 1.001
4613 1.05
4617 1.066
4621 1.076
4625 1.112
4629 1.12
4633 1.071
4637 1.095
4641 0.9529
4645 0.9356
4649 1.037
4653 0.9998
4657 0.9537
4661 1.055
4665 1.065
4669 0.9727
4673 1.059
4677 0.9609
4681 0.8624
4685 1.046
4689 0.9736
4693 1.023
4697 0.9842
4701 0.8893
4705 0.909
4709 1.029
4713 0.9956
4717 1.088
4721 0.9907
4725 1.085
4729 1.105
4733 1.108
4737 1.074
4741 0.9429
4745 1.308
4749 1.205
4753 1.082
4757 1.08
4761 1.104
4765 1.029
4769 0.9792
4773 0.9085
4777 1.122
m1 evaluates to 2.7 angstrom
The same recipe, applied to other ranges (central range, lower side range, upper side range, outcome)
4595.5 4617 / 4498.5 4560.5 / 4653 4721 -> -0.6 angstrom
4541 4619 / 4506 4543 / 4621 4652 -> 2.2 angstrom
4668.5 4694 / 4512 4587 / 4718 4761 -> 2.1 angstrom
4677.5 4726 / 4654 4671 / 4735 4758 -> 3.4 angstrom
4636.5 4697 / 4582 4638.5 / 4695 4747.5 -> 2.6 angstrom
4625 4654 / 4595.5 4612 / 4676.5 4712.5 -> -1.3 angstrom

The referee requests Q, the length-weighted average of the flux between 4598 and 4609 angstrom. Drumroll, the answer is 0.993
